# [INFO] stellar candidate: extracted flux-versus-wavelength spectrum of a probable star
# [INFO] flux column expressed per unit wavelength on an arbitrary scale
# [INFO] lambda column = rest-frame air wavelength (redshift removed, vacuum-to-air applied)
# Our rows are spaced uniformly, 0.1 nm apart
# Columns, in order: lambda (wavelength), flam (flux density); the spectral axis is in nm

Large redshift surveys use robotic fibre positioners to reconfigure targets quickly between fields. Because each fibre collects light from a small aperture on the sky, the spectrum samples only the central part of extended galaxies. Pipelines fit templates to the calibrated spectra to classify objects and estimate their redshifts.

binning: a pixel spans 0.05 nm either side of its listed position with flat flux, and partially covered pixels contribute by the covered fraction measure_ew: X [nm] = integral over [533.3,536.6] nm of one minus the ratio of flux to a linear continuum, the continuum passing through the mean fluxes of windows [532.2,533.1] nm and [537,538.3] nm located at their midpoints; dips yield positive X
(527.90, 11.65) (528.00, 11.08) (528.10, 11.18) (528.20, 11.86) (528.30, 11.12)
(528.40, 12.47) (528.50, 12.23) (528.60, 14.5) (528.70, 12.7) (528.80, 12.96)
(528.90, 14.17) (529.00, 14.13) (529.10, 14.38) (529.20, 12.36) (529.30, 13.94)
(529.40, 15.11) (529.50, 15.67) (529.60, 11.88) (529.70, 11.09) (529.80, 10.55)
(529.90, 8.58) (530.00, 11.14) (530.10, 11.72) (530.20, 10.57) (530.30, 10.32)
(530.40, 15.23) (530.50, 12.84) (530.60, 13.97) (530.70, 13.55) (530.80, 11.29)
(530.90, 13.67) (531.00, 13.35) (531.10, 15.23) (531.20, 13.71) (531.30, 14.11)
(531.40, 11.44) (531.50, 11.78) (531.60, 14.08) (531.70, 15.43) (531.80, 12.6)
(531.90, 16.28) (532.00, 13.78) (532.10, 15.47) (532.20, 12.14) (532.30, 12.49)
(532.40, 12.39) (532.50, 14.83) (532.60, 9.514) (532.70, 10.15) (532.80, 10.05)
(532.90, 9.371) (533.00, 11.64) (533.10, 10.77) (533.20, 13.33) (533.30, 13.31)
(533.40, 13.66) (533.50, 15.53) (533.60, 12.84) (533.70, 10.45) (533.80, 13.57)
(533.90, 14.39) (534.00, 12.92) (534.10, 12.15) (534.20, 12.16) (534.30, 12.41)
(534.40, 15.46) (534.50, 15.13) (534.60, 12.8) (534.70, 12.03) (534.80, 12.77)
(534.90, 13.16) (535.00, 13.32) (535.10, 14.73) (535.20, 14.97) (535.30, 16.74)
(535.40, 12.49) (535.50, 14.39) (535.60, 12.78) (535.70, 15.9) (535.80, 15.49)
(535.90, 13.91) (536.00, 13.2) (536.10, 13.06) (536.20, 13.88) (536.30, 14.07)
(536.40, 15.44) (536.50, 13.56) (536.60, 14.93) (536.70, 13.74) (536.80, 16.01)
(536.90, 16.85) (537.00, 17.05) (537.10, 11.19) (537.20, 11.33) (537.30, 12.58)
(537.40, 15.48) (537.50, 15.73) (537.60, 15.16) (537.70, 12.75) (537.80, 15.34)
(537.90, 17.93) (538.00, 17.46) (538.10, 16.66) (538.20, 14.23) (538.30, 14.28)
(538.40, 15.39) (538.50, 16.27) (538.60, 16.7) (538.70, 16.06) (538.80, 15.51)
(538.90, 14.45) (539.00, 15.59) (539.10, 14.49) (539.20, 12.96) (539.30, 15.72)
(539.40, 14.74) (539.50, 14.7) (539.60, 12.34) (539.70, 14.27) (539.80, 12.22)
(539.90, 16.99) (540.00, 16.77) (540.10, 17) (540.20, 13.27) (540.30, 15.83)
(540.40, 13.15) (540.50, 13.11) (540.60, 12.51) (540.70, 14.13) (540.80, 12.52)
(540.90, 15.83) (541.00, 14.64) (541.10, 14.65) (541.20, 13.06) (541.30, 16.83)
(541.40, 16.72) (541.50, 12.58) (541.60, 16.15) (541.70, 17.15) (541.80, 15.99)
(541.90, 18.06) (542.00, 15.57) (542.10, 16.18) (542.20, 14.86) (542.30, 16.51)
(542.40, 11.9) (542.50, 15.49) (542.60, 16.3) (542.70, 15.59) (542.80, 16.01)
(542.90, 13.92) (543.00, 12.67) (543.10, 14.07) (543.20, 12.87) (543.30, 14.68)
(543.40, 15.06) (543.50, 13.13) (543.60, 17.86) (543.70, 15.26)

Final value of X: -0.22 nm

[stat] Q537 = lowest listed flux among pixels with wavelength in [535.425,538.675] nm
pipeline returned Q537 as 11.19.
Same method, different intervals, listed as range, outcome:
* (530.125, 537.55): 9.371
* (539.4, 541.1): 12.22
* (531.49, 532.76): 9.514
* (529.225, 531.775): 8.58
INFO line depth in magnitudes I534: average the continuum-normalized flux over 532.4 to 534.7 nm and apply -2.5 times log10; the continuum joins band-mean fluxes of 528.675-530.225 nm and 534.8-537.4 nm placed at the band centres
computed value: 0.09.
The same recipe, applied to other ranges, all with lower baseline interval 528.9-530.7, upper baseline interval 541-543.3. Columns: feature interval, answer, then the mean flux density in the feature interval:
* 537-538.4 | -0.04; 14.7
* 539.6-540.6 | 0.02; 14.5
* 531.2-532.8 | 0.00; 13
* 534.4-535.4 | -0.02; 14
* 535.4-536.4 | -0.02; 14.1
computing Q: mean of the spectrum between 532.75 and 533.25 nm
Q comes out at 11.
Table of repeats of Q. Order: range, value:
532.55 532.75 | 9.83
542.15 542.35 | 15.7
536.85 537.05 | 16.9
